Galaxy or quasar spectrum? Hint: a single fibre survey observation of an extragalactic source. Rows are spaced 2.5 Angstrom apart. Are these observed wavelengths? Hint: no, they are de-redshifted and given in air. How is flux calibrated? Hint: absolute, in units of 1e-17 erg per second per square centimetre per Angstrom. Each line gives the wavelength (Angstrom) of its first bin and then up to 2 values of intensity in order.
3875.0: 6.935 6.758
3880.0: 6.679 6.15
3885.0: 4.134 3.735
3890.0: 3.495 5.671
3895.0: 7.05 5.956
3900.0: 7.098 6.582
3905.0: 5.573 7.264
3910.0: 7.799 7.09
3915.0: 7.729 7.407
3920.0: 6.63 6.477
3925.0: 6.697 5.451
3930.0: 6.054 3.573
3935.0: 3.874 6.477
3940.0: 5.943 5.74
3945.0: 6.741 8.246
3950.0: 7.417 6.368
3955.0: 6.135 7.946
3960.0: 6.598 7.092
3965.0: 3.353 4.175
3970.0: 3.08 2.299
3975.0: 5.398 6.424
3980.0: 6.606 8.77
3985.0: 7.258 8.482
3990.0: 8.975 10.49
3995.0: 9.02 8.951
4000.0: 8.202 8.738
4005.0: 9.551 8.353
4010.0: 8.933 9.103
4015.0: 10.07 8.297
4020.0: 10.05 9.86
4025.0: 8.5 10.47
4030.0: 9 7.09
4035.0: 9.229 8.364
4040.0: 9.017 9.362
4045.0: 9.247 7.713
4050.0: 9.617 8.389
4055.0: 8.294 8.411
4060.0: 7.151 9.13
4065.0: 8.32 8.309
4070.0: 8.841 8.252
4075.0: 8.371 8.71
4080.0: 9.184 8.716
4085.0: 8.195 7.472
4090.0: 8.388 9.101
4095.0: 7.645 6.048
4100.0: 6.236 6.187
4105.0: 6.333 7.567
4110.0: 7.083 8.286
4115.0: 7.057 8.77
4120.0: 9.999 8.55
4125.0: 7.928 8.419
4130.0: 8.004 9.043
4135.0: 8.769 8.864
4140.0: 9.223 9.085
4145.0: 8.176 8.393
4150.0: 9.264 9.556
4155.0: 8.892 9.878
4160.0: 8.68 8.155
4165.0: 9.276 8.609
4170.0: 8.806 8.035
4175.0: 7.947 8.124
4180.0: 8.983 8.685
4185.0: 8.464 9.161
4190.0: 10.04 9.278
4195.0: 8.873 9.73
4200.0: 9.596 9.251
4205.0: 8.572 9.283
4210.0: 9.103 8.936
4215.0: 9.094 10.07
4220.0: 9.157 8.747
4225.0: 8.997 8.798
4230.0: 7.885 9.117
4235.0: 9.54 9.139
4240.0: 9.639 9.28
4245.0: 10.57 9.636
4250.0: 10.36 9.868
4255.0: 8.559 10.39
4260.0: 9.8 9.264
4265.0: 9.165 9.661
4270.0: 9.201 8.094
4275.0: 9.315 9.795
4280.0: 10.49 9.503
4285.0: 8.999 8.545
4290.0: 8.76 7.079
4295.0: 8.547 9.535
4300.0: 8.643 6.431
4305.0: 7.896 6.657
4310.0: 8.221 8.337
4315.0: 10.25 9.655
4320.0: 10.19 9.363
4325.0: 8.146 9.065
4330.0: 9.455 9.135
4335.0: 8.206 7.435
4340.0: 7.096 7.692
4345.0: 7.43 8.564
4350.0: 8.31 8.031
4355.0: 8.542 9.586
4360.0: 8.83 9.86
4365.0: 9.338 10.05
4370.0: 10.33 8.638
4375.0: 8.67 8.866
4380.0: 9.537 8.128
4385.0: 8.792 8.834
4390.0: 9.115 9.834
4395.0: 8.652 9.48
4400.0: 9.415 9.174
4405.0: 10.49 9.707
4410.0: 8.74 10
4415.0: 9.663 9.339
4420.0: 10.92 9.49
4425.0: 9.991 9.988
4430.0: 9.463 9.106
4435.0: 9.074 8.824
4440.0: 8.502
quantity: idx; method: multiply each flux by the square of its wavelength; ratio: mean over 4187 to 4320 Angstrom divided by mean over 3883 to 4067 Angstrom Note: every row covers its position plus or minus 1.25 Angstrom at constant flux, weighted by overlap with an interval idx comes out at 1.4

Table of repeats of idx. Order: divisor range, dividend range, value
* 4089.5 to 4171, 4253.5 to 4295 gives 1.18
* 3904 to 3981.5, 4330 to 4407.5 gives 1.80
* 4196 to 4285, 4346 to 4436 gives 1.06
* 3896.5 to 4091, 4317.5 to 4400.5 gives 1.39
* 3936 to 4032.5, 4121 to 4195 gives 1.26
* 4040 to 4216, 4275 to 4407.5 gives 1.15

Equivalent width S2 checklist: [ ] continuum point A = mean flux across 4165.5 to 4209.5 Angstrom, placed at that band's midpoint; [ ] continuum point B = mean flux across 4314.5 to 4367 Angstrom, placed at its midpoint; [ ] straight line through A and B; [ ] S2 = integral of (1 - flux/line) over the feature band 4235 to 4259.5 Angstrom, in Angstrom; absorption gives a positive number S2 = -2.4 Angstrom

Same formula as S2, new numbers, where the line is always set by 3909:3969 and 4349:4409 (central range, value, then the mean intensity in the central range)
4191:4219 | -4.3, 9.26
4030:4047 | -4.3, 8.69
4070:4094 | -4.3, 8.5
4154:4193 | -4.9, 8.8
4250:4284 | -4.3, 9.5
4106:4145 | -4.7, 8.42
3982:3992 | -2.9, 8.5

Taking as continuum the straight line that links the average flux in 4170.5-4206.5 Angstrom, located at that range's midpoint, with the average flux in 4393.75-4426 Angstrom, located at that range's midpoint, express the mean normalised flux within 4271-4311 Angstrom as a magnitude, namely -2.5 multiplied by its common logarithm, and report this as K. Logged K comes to 0.09 mag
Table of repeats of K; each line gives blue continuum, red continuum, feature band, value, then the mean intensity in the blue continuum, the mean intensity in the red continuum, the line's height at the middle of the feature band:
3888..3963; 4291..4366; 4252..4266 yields -0.166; 6.37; 8.52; 8.15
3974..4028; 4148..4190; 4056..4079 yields 0.040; 8.65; 8.81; 8.71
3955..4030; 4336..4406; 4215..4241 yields -0.081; 7.75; 8.87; 8.45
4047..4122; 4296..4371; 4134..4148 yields -0.072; 8.07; 8.67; 8.2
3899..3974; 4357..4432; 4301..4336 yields 0.029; 6.09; 9.43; 8.87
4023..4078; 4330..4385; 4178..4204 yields -0.061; 8.64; 8.7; 8.67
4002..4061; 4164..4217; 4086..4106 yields 0.231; 8.88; 8.96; 8.91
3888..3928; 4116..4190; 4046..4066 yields -0.072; 6.47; 8.77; 7.86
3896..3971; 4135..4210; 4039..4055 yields -0.177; 6.23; 8.93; 7.51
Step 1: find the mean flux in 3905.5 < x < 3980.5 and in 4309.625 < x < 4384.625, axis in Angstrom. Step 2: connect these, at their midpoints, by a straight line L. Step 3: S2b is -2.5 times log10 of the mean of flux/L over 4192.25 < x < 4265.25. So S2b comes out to -0.16 mag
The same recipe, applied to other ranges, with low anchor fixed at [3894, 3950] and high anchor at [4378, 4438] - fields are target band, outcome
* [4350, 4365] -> 0.019 mag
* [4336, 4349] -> 0.175 mag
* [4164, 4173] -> -0.100 mag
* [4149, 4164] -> -0.153 mag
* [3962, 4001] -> 0.009 mag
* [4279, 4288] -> -0.093 mag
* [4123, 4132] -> -0.072 mag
